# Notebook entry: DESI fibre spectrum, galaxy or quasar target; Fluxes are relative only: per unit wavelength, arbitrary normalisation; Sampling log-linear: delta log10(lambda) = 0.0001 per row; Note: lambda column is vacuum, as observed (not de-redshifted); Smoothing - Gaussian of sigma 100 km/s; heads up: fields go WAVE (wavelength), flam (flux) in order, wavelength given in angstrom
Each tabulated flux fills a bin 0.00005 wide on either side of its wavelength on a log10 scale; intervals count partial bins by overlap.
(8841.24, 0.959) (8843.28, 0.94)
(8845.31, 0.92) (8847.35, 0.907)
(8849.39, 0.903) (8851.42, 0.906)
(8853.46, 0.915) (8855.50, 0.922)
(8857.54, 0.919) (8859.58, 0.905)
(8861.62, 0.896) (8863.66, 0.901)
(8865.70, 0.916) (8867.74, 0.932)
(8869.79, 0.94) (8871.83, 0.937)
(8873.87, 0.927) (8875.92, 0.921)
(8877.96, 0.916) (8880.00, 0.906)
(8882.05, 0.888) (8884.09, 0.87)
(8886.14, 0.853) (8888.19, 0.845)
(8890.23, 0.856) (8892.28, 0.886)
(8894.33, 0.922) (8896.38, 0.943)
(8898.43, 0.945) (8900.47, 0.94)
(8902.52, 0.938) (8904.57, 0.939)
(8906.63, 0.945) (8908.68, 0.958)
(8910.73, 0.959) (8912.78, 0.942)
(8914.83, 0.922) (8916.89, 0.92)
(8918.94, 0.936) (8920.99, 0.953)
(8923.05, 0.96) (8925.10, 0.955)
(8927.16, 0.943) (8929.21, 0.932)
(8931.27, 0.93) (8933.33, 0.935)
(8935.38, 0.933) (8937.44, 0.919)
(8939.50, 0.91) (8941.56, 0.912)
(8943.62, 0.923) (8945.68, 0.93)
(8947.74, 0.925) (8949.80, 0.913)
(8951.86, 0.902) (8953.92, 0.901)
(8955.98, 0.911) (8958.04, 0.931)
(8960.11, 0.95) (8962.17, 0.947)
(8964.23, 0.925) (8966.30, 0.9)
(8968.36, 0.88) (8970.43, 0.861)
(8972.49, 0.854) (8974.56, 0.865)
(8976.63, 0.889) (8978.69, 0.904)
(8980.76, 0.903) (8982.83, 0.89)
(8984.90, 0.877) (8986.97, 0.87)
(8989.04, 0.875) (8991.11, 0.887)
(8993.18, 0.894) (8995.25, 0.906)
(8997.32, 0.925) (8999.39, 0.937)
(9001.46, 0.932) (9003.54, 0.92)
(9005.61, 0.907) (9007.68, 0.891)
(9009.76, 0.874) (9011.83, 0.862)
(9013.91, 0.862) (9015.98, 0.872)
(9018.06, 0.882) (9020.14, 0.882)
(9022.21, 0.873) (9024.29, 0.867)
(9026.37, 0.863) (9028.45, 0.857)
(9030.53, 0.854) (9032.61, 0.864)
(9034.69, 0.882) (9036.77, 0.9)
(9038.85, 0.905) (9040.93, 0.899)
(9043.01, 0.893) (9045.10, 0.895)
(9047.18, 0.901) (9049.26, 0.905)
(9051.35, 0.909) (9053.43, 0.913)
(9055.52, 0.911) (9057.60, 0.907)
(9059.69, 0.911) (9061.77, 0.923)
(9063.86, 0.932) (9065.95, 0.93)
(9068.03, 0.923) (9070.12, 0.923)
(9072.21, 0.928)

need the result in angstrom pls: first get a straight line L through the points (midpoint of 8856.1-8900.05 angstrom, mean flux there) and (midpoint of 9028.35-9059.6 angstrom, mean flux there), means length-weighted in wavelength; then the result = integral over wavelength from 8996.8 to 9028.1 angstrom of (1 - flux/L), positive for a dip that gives 0.3 angstrom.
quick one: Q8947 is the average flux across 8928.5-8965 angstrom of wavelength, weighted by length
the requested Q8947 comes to 0.924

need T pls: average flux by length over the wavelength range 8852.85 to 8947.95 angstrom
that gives 0.922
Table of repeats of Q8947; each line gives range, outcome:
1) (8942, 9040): 0.894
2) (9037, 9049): 0.899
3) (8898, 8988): 0.92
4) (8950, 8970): 0.915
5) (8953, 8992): 0.896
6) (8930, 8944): 0.923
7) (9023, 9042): 0.877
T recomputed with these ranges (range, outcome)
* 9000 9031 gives 0.881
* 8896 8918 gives 0.941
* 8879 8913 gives 0.913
